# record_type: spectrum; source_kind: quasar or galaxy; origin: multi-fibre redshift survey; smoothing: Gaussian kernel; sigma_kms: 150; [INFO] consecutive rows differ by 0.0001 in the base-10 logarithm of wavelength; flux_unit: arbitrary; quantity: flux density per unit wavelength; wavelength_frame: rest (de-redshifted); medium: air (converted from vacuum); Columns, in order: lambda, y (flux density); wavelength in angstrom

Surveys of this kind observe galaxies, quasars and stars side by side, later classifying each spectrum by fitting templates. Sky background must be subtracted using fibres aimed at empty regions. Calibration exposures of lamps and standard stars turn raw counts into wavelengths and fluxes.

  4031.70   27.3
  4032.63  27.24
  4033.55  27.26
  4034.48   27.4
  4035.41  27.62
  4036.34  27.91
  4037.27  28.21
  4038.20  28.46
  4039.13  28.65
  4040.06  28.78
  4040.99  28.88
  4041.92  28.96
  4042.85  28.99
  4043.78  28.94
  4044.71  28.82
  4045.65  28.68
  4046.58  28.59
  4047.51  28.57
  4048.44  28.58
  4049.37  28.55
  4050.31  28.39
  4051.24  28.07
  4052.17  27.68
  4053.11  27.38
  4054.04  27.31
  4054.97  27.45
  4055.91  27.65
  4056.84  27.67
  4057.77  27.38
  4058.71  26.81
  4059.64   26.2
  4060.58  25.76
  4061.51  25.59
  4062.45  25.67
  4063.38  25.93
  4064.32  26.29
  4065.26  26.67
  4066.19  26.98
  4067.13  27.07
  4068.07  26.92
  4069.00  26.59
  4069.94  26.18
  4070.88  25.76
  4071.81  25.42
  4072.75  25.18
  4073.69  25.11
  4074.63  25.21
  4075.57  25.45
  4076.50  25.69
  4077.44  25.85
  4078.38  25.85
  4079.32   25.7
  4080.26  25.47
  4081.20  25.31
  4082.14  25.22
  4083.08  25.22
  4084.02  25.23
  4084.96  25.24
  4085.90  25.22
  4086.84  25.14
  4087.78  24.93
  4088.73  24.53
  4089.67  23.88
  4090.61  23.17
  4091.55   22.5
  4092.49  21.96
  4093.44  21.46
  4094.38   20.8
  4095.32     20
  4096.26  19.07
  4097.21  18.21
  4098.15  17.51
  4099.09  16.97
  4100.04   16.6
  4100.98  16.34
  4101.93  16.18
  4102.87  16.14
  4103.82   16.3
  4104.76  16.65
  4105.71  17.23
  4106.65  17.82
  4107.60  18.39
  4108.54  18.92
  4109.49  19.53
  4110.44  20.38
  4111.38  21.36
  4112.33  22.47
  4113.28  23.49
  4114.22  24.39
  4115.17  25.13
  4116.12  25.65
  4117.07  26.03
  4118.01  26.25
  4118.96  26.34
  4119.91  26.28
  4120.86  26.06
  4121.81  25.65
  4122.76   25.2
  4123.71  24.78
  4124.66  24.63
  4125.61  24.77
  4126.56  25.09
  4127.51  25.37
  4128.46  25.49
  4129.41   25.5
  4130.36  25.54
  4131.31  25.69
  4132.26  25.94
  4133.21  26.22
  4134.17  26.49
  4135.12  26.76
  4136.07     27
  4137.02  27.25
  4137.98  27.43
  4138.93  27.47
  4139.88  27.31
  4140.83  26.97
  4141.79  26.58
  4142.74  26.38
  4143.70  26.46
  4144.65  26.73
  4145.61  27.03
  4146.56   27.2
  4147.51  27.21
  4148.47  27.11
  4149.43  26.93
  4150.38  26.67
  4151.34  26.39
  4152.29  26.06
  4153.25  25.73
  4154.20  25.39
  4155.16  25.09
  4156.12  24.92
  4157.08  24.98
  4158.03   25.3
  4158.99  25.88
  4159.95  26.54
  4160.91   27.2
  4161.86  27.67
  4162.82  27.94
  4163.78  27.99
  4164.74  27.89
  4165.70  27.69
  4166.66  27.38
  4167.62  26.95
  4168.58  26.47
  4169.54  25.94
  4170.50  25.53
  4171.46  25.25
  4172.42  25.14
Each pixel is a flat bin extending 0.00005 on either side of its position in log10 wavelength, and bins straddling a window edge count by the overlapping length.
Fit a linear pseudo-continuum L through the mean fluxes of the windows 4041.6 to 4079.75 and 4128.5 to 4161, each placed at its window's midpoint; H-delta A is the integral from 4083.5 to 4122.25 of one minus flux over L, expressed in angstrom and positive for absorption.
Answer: 7.4 angstrom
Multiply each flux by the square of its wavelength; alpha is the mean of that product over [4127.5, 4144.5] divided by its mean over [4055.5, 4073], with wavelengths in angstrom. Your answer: 1.04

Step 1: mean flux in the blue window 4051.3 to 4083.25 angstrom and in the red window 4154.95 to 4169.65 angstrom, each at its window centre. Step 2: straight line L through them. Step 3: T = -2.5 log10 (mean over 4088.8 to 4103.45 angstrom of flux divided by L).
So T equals 0.33 mag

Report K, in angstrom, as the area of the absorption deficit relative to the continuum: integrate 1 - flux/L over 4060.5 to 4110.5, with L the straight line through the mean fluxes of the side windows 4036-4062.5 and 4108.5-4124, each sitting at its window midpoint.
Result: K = 6.06 angstrom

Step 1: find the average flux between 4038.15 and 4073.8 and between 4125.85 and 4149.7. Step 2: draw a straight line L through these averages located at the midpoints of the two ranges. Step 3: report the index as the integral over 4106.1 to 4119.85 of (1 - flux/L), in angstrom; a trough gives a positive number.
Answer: 2.1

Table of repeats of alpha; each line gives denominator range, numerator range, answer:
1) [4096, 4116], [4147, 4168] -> 1.43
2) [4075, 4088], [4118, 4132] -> 1.02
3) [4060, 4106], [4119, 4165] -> 1.17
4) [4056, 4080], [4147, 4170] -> 1.06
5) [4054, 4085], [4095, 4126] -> 0.83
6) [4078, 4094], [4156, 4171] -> 1.13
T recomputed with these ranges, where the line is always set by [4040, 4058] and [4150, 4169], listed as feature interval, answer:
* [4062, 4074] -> 0.07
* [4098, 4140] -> 0.17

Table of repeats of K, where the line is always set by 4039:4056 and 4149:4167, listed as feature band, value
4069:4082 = 1.1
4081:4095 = 1.9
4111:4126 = 1.2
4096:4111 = 5.3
